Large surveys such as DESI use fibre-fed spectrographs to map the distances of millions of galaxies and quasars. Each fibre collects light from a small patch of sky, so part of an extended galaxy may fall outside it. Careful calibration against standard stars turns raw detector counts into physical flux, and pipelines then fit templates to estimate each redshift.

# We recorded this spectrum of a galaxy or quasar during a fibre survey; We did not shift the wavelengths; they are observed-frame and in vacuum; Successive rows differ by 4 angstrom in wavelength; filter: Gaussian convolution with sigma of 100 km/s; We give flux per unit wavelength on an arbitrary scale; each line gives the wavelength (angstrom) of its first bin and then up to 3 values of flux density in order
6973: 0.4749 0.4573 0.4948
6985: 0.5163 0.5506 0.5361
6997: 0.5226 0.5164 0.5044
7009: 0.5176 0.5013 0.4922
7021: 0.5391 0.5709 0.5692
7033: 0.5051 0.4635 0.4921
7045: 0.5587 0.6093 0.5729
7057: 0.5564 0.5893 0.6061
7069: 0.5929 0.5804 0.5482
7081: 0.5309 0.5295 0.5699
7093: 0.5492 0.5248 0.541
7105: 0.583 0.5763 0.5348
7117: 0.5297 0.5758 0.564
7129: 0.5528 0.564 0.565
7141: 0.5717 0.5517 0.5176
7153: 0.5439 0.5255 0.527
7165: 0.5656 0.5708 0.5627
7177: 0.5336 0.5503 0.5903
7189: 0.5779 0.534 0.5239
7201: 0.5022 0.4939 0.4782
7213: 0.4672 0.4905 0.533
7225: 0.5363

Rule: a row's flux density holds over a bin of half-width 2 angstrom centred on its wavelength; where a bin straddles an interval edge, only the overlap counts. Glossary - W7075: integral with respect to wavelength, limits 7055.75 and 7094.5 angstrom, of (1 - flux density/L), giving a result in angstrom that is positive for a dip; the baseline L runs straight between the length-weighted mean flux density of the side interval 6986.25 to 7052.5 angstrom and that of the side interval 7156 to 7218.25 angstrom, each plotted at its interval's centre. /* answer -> -2.6 angstrom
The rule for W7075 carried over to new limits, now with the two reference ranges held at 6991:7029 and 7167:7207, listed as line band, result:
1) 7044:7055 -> -1.1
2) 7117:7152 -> -1.1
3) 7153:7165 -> 0.1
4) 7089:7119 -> -0.8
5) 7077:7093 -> -0.4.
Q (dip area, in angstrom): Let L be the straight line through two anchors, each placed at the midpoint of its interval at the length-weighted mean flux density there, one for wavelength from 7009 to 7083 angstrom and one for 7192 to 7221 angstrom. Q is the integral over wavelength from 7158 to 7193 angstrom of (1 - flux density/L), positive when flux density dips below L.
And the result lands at -3.3 angstrom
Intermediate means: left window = 0.548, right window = 0.5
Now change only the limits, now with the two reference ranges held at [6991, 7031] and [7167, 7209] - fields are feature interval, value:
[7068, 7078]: -0.8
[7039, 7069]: -2.3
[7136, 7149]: -0.4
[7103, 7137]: -1.6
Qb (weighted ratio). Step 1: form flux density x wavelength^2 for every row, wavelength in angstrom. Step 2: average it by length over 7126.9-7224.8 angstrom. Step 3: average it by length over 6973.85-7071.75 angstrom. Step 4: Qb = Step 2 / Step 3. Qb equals 1.05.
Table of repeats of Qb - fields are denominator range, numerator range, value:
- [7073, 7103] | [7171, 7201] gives 1.04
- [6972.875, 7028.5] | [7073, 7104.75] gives 1.08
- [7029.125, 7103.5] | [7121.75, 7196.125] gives 1.03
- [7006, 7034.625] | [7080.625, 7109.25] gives 1.07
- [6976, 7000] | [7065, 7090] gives 1.12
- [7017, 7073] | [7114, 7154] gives 1.02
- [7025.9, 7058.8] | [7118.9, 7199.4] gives 1.05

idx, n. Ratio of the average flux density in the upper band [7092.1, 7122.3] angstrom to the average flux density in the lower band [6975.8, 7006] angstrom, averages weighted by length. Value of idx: 1.1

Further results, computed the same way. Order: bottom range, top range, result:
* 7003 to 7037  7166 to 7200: 1.06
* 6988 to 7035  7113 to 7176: 1.05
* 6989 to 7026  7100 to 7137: 1.07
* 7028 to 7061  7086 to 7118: 1.01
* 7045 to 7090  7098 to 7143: 0.98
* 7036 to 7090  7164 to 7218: 0.95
